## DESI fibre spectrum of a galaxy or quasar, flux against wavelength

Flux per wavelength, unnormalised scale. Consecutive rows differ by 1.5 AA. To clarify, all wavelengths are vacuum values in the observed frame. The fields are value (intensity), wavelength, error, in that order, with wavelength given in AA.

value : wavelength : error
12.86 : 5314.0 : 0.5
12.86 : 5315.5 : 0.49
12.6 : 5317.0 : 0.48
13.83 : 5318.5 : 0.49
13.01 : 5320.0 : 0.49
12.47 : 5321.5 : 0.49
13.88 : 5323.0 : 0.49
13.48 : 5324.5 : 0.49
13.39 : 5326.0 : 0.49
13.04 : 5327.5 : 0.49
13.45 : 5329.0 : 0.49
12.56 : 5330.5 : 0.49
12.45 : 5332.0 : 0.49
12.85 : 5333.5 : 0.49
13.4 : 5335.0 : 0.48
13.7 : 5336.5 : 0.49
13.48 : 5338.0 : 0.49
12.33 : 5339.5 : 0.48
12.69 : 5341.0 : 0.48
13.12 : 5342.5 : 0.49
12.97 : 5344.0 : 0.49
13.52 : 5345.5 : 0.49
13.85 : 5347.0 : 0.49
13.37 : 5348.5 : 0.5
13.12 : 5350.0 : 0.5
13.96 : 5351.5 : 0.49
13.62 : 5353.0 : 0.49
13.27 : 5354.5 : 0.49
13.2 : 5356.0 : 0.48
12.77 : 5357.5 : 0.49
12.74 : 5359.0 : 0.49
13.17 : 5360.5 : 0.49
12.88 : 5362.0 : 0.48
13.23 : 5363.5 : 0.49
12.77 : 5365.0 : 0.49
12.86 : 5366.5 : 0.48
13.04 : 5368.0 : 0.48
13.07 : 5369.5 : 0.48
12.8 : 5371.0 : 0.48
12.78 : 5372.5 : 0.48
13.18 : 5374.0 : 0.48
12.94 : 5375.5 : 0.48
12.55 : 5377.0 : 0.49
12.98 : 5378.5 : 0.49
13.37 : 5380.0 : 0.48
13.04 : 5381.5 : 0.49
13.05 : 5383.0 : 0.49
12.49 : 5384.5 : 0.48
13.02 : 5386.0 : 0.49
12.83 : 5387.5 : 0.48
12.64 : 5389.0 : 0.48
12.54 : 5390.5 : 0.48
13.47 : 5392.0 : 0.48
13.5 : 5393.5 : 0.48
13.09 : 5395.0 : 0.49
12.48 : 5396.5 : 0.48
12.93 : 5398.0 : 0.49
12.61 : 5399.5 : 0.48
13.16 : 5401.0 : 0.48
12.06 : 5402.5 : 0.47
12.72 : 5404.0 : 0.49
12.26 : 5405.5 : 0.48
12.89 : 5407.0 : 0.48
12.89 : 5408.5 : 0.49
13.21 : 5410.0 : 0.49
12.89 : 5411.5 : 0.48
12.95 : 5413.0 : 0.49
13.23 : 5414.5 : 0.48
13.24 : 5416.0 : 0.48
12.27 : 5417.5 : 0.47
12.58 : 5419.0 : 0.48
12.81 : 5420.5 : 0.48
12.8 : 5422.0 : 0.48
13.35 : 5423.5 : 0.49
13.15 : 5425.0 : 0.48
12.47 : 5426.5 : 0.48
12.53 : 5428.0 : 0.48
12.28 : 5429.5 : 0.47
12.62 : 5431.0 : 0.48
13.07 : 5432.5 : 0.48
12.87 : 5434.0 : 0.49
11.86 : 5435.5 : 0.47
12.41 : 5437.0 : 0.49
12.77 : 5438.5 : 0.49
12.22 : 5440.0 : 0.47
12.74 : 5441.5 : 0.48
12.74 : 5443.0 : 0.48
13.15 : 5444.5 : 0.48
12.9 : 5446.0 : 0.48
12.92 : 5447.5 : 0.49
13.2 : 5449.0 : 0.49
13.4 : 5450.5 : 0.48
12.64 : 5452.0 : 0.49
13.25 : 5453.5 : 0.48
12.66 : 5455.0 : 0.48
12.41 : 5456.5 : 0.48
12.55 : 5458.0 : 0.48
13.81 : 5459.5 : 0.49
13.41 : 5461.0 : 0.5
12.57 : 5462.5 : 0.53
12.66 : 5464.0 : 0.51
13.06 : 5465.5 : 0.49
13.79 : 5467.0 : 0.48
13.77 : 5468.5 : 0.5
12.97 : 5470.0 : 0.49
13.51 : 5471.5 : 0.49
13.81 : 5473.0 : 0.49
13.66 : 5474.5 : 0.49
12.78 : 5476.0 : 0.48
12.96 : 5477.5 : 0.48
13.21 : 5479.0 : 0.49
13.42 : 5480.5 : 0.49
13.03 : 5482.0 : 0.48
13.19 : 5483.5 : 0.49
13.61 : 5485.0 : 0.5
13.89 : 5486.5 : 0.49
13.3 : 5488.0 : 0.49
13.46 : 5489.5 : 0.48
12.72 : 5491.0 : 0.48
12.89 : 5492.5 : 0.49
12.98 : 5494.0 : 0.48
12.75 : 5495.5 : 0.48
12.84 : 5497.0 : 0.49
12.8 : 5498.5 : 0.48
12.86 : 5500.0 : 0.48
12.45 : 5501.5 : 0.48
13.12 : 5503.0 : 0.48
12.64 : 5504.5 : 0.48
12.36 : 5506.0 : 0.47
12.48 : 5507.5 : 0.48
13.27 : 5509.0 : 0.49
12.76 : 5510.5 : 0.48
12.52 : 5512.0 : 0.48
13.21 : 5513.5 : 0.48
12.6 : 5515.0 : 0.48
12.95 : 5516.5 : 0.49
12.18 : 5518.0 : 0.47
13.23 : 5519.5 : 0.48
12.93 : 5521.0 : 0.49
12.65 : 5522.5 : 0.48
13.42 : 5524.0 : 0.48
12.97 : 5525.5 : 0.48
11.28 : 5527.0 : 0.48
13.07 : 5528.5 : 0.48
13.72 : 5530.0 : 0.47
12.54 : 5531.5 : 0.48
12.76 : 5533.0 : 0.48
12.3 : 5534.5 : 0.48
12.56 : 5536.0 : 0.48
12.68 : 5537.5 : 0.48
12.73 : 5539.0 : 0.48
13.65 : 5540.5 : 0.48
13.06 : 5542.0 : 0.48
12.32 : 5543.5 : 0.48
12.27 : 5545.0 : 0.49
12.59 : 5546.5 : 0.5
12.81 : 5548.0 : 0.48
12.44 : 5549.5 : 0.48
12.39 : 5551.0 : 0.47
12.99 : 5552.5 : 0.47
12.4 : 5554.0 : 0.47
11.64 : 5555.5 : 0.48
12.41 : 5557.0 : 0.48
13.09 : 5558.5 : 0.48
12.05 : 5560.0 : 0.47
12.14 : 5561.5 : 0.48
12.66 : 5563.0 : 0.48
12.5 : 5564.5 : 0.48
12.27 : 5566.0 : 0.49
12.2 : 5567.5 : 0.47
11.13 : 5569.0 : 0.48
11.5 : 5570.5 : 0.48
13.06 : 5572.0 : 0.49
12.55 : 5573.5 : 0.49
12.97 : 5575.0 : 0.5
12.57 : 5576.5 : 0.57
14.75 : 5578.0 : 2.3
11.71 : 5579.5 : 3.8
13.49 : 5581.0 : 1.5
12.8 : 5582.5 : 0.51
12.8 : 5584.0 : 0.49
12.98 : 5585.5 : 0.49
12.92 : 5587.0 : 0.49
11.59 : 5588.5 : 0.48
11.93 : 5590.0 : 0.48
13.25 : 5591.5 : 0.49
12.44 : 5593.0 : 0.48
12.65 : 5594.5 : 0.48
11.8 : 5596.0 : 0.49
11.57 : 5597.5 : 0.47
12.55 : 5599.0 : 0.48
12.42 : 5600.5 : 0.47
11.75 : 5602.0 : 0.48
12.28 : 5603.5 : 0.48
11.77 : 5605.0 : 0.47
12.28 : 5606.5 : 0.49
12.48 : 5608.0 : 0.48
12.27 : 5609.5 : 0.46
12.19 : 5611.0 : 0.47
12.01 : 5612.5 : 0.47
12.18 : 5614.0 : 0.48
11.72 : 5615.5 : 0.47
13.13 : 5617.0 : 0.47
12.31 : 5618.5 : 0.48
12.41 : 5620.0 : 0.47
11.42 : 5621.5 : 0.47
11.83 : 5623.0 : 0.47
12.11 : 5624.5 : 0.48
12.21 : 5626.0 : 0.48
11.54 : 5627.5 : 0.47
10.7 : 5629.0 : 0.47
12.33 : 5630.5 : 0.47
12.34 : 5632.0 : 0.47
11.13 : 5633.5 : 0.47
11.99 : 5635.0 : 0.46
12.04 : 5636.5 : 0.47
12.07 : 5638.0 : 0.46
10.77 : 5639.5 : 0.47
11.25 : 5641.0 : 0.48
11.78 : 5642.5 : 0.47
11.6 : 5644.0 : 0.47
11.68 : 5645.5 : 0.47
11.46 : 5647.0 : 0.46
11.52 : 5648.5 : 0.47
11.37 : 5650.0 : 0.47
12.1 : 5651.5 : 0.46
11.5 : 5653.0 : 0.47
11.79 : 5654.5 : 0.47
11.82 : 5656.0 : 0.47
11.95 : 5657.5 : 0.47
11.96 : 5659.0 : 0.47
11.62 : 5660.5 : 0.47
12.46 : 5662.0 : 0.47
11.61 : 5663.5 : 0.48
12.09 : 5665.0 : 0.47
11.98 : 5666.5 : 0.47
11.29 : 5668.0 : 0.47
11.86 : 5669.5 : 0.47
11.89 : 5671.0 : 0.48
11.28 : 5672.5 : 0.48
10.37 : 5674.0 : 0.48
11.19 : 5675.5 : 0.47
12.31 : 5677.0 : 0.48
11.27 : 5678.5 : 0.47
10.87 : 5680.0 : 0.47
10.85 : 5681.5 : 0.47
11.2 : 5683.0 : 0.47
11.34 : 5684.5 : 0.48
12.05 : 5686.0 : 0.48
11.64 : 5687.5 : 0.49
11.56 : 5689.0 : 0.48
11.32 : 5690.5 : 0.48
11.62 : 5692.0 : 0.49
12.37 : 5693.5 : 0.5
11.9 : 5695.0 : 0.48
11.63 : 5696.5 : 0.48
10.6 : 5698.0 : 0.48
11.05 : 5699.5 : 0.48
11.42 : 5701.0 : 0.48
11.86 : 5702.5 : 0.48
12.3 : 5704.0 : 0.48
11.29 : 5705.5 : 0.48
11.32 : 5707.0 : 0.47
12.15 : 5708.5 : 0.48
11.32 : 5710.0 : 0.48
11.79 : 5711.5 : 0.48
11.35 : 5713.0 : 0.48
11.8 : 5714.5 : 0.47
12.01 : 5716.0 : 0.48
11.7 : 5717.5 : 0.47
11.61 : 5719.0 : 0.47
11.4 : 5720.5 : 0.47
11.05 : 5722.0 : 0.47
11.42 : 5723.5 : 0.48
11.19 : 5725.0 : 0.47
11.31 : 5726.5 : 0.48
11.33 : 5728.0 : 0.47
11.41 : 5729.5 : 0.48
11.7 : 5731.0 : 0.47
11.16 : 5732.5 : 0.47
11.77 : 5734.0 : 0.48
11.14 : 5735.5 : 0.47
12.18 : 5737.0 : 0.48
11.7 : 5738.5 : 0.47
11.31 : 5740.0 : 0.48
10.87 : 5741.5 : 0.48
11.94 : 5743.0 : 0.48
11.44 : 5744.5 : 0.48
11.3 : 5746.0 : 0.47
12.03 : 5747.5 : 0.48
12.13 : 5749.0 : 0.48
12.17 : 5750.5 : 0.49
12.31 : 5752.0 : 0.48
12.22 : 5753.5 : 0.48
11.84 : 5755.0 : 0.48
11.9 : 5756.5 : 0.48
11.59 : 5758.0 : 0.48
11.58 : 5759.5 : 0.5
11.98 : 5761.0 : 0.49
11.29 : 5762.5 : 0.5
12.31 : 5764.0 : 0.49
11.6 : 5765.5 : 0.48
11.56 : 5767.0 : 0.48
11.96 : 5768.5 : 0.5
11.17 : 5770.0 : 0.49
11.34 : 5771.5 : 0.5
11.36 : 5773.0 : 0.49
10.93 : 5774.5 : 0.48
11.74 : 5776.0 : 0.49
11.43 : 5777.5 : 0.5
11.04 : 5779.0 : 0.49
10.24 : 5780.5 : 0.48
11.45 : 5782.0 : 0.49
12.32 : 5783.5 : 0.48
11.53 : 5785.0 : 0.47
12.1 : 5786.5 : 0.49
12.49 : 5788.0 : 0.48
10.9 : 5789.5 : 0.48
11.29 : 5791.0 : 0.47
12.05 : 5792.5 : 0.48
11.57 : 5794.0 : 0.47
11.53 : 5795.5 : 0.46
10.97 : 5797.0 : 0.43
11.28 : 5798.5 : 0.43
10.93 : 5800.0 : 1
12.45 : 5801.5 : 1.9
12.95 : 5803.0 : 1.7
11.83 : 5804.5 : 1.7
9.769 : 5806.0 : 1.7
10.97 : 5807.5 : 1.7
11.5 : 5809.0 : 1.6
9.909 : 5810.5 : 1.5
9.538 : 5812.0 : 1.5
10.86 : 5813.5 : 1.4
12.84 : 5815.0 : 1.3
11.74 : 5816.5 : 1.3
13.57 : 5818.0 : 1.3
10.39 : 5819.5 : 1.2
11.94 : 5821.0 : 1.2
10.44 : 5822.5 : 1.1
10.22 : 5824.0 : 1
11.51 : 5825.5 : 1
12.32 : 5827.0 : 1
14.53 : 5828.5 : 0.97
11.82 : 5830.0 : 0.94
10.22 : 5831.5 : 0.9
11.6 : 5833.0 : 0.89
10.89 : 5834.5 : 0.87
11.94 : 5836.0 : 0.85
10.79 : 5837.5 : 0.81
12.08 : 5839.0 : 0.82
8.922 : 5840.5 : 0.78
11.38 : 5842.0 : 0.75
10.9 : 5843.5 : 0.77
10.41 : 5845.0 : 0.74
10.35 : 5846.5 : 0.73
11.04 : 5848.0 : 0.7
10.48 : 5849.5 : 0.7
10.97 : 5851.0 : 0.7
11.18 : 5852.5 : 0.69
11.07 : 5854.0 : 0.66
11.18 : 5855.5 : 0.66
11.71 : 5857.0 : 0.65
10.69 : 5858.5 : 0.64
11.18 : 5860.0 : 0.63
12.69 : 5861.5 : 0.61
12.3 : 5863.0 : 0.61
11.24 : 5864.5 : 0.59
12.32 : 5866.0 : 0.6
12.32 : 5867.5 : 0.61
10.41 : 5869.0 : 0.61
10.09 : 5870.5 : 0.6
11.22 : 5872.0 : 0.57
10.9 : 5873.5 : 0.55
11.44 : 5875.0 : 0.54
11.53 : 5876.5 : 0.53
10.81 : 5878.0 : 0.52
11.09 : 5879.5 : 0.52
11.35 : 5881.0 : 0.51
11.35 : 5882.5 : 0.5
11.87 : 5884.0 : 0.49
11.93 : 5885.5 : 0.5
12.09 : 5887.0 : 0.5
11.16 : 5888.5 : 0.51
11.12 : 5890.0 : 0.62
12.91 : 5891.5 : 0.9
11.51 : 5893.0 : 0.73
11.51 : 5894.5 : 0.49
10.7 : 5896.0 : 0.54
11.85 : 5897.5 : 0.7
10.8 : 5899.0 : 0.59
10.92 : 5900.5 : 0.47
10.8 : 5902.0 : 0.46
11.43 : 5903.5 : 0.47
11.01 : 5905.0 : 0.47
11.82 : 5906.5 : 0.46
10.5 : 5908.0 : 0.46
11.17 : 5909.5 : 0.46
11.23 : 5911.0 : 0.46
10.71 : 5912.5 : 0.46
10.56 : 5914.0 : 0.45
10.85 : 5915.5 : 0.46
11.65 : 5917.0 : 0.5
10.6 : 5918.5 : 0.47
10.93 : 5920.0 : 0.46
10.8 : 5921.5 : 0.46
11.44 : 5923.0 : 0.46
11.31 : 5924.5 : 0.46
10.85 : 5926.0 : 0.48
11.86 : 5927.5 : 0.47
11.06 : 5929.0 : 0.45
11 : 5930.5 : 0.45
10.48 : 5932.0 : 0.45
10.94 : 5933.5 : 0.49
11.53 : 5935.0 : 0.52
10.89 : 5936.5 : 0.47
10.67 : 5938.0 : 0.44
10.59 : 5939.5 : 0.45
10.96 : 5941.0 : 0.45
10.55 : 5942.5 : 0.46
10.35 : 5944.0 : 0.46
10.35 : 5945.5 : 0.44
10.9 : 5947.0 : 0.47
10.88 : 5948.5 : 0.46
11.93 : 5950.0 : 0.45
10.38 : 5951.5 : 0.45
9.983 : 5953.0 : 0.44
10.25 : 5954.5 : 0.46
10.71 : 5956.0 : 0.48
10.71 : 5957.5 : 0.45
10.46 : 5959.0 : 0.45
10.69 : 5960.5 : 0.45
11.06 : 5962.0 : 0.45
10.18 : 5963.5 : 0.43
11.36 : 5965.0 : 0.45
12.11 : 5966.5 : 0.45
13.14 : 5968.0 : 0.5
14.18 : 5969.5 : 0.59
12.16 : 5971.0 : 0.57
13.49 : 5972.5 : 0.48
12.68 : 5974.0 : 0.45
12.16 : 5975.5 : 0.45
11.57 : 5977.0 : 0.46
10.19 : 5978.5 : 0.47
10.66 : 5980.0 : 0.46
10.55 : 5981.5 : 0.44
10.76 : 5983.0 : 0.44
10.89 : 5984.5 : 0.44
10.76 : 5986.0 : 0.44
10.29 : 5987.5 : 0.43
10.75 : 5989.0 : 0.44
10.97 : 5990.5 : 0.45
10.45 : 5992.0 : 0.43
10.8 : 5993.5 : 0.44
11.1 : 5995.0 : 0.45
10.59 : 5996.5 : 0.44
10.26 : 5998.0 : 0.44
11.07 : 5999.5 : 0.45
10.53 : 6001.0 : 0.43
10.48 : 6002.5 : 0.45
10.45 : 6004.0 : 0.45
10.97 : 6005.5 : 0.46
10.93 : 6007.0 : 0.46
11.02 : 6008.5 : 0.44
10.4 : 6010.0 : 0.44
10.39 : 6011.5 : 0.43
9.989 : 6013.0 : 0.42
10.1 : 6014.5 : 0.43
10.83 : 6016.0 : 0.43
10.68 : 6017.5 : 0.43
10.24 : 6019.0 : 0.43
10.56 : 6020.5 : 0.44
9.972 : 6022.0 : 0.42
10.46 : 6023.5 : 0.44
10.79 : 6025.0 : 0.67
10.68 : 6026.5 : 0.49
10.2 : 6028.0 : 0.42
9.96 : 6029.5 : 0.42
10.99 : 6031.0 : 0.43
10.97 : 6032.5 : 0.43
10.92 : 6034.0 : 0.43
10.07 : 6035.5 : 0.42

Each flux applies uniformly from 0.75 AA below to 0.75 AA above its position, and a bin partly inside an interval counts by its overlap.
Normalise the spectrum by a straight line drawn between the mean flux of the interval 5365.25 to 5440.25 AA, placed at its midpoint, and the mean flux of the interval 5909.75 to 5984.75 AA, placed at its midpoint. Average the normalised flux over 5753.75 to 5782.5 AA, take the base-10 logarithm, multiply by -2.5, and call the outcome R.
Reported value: 0.02 mag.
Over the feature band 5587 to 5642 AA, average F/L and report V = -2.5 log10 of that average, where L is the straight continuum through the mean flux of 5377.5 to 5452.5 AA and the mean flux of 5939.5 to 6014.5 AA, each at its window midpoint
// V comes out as 0.01 mag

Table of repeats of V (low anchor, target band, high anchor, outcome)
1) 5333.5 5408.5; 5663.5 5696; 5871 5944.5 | 0.04 mag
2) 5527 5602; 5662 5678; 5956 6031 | 0.05 mag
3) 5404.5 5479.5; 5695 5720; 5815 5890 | 0.03 mag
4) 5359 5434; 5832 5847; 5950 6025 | 0.05 mag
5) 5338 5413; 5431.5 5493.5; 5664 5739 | -0.04 mag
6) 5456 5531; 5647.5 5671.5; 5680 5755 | 0.01 mag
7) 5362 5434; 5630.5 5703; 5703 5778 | 0.03 mag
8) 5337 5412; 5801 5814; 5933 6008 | 0.05 mag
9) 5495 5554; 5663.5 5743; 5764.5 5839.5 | 0.04 mag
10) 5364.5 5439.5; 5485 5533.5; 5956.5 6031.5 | -0.03 mag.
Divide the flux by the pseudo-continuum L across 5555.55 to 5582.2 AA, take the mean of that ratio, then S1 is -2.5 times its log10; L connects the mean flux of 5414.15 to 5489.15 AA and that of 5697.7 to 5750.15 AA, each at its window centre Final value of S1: -0.01 mag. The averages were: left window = 13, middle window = 12.5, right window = 11.5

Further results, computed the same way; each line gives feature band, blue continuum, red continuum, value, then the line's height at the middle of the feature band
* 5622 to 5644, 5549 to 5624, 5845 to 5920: 0.04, 12.2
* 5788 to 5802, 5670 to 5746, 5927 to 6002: -0.01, 11.3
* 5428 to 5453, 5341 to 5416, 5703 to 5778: 0.00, 12.8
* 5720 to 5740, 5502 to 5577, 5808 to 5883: 0.03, 11.8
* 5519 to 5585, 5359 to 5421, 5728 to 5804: -0.03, 12.3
